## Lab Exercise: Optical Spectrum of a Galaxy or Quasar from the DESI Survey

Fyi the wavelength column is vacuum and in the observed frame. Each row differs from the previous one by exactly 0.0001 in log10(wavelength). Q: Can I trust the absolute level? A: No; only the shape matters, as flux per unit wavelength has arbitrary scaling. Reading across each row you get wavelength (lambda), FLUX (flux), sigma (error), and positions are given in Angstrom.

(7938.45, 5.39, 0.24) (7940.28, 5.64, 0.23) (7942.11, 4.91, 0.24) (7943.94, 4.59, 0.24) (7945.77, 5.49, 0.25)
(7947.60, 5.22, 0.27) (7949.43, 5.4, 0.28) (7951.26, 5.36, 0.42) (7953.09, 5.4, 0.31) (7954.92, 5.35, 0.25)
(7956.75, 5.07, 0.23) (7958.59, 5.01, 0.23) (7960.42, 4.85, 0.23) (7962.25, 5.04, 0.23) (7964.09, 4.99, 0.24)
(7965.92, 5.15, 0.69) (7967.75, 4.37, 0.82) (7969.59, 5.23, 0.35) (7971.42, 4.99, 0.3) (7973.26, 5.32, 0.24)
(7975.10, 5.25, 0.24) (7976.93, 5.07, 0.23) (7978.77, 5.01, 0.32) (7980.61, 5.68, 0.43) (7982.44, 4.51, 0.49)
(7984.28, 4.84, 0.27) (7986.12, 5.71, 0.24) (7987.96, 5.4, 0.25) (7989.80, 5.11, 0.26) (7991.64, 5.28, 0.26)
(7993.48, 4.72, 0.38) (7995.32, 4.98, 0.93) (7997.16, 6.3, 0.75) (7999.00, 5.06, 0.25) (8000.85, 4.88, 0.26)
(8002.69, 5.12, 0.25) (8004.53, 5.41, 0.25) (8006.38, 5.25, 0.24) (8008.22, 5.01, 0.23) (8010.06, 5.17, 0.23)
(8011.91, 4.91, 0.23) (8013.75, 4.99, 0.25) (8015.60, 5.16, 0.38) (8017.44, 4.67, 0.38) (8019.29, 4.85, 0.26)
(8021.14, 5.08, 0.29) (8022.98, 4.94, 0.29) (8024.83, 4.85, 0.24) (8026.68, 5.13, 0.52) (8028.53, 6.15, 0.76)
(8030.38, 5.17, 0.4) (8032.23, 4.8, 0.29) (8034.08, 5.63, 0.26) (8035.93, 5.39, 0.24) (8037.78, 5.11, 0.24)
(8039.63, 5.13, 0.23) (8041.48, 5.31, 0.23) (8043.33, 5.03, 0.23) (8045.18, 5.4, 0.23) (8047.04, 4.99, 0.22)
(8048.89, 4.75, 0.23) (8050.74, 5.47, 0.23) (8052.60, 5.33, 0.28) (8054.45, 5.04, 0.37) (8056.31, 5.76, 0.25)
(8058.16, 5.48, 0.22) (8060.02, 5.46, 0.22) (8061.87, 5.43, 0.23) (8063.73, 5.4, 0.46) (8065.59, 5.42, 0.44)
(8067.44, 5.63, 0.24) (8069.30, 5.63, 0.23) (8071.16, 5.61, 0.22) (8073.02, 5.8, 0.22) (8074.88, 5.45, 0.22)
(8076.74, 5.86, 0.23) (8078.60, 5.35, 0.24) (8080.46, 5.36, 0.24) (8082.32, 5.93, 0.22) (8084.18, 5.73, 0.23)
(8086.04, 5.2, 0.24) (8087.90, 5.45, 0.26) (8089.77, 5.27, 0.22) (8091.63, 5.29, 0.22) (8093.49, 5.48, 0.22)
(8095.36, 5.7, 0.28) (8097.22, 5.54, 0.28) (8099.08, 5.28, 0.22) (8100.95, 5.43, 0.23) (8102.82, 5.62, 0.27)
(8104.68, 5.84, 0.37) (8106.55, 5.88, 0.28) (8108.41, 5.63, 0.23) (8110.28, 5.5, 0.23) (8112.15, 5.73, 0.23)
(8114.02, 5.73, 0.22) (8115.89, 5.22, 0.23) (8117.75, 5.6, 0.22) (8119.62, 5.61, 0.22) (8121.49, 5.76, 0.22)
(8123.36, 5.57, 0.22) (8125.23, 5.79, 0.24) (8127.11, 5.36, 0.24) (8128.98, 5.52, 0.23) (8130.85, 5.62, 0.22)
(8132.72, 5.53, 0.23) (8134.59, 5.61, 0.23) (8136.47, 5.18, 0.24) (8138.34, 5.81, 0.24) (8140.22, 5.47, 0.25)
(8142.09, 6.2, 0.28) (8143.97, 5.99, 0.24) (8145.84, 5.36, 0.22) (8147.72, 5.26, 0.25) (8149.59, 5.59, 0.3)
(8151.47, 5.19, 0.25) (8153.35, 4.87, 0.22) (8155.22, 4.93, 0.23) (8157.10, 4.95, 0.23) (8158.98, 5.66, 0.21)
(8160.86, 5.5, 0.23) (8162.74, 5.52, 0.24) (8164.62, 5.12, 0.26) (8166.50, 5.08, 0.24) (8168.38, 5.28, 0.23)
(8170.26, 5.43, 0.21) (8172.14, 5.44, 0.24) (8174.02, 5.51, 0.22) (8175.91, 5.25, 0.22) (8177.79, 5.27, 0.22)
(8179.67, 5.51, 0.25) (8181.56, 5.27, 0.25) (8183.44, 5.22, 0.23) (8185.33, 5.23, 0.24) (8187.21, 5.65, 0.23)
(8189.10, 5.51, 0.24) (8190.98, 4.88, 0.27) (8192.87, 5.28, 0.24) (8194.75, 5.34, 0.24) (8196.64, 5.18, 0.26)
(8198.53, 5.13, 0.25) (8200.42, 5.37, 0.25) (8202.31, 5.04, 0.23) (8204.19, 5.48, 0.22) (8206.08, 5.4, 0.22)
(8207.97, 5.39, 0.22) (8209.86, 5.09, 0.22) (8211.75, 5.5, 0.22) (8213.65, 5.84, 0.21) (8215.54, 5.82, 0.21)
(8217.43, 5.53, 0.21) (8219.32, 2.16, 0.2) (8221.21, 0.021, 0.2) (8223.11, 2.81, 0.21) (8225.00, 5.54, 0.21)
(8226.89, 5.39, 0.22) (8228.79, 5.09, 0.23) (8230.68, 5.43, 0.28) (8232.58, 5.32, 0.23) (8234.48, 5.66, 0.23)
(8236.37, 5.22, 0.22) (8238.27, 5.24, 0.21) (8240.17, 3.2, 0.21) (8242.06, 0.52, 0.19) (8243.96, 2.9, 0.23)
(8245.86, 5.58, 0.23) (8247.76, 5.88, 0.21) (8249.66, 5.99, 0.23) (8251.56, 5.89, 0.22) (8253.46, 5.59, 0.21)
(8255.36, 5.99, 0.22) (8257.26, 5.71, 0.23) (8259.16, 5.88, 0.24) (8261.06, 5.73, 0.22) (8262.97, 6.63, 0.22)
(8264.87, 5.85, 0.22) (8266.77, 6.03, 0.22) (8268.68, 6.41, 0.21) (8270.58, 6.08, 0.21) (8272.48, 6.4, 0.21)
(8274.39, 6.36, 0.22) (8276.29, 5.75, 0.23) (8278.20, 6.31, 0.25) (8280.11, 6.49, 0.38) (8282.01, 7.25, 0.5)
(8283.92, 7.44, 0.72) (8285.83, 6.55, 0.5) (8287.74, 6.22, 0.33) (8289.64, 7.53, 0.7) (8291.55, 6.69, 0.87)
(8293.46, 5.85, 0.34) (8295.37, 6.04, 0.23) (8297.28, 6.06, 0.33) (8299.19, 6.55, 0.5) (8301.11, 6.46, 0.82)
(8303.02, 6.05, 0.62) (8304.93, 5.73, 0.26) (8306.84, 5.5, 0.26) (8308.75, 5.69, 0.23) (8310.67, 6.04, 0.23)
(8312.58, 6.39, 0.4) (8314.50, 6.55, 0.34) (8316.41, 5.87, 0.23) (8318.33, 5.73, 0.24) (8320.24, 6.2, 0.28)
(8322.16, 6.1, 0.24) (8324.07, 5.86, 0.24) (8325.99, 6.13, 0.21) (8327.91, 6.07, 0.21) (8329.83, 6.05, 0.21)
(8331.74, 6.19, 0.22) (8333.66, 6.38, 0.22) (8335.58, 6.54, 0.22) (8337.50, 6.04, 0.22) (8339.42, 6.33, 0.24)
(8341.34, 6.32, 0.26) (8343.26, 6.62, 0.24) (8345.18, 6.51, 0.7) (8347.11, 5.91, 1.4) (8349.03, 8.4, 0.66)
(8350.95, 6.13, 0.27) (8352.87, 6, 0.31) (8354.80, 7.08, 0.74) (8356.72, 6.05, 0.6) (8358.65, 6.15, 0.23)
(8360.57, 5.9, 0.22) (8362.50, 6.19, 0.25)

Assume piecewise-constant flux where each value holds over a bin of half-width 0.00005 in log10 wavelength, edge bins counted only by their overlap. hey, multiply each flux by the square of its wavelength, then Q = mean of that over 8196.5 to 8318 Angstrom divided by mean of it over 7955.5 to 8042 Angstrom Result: 1.15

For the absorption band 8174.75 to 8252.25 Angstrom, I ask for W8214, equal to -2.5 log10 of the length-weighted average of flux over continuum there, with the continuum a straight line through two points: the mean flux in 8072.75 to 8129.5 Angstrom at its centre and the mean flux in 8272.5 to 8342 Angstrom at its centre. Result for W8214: 0.208 mag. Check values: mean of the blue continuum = 5.56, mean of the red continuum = 6.26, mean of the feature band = 4.9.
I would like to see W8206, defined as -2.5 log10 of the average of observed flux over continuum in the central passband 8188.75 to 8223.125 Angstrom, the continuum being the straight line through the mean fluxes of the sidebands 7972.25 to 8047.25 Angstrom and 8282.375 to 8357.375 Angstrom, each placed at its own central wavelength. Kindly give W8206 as 0.217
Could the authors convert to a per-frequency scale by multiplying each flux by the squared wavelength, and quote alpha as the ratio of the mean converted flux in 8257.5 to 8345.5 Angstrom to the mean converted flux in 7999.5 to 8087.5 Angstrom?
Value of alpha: 1.26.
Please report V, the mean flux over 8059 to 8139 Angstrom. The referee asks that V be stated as 5.55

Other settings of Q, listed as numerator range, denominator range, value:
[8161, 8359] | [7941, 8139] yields 1.13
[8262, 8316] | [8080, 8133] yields 1.19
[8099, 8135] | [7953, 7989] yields 1.14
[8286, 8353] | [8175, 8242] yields 1.31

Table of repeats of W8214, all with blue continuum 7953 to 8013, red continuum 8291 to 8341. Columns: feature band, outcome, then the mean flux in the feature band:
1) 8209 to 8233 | 0.267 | 4.56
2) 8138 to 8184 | 0.054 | 5.38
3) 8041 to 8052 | 0.034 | 5.16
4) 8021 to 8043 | 0.011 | 5.23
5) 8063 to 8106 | -0.021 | 5.54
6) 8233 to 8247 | 0.388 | 4.12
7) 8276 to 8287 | -0.113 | 6.67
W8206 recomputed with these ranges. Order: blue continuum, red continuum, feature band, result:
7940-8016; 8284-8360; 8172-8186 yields 0.09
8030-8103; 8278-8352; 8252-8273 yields 0.02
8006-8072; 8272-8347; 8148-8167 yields 0.09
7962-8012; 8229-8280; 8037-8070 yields -0.02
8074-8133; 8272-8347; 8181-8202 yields 0.12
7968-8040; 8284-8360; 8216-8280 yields 0.18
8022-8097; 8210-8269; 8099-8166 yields -0.06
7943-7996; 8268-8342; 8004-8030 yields 0.04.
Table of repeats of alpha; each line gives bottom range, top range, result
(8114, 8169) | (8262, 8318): 1.20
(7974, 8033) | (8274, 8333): 1.31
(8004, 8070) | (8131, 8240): 1.03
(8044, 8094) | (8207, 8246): 0.84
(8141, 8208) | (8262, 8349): 1.21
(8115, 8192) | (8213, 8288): 1.01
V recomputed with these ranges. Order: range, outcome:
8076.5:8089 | 5.53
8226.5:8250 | 4.67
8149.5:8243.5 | 4.96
